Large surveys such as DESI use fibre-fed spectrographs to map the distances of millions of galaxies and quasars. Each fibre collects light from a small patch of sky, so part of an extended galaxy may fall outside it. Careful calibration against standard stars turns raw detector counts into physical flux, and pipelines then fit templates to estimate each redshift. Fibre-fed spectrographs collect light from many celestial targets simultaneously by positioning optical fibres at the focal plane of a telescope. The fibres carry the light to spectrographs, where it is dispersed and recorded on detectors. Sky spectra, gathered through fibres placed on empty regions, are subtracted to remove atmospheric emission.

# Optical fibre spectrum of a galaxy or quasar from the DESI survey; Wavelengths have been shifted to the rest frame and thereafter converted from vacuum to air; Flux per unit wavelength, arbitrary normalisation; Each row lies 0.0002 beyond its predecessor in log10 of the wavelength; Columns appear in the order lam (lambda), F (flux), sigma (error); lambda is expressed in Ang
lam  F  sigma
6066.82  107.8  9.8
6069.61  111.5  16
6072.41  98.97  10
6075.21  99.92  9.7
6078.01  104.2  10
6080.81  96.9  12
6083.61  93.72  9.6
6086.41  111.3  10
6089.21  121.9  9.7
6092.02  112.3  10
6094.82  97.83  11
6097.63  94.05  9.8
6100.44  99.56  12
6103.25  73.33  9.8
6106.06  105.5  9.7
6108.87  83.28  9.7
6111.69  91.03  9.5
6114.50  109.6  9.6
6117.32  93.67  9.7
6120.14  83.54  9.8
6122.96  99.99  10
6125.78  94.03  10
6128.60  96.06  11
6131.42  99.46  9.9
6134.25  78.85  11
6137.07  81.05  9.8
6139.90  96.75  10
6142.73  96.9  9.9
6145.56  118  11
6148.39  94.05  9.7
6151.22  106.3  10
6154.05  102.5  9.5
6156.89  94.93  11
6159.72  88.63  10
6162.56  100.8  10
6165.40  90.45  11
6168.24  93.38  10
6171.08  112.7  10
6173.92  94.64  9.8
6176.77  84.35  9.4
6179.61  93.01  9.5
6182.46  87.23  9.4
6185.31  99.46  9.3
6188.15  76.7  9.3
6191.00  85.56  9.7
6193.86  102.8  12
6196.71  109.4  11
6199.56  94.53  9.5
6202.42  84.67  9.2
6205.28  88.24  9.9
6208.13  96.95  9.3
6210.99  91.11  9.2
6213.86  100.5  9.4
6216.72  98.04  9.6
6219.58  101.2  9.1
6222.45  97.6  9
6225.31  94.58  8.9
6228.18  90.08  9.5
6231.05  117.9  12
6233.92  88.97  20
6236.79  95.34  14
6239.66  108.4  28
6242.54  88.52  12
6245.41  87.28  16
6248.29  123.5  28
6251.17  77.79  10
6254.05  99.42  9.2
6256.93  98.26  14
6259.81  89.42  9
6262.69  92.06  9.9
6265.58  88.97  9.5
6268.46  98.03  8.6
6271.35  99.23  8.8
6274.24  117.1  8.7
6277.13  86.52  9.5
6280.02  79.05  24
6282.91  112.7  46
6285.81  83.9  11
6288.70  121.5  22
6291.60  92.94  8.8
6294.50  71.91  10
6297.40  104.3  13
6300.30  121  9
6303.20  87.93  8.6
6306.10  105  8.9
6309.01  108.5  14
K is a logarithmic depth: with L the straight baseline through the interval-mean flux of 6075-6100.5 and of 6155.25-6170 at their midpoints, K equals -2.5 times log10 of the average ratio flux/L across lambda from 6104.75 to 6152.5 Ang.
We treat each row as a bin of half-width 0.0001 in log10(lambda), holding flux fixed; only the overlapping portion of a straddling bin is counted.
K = 0.03 mag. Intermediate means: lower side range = 104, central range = 95.7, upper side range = 94.2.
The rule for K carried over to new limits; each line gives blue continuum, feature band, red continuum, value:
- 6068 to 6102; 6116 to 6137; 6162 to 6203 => 0.09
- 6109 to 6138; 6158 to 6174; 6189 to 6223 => -0.03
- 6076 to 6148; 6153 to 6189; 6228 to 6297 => 0.03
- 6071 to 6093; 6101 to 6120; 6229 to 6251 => 0.13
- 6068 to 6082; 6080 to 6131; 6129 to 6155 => 0.03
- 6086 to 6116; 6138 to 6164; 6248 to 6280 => -0.01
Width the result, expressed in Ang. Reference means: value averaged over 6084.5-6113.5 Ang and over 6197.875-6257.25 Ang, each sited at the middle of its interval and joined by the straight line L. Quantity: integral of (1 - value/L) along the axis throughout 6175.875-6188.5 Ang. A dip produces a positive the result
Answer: 1.0 Ang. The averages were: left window 99.1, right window 96.4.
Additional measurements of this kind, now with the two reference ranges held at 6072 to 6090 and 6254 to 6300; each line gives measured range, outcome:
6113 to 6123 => 0.6 Ang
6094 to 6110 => 1.6 Ang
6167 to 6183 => 0.9 Ang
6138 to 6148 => 0.0 Ang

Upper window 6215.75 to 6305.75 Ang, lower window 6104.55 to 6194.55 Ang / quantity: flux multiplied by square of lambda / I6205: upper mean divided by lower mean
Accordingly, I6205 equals 1.1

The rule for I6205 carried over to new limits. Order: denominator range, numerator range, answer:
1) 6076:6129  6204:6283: 1.03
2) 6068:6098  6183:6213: 0.93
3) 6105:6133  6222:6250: 1.08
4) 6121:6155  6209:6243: 1.04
